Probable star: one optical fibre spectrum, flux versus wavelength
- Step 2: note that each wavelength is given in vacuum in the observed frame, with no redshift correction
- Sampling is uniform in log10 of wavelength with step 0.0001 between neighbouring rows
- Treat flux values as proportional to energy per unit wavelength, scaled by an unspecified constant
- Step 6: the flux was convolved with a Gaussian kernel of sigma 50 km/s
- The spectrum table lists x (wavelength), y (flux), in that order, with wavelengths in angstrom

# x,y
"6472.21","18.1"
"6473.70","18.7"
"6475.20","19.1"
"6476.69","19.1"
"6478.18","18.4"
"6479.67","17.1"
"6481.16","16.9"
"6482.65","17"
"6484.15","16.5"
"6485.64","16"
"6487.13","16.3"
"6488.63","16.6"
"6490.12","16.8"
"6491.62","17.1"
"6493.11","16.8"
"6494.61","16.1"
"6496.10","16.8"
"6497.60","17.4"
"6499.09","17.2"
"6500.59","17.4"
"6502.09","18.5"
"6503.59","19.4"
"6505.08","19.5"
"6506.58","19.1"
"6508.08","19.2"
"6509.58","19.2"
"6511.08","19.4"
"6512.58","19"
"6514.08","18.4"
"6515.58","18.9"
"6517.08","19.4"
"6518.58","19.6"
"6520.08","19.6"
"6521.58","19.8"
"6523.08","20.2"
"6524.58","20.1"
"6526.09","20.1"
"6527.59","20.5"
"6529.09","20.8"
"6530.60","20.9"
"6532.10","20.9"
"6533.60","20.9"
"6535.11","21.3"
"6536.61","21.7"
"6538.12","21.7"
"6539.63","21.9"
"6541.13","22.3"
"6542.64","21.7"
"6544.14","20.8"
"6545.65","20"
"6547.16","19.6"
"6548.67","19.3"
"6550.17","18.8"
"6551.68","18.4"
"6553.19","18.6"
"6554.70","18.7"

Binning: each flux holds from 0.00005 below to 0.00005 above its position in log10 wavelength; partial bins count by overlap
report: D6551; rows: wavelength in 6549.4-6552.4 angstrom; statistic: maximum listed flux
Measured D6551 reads 18.8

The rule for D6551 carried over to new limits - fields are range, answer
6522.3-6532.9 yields 20.9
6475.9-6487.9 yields 19.1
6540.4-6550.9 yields 22.3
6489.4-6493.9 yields 17.1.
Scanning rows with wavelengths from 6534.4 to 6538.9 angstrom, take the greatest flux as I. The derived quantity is 21.7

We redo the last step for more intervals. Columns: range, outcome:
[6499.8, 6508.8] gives 19.5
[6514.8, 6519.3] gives 19.6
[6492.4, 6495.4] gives 16.8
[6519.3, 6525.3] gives 20.2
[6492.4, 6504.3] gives 19.4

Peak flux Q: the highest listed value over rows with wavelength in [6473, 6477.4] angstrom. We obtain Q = 19.1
